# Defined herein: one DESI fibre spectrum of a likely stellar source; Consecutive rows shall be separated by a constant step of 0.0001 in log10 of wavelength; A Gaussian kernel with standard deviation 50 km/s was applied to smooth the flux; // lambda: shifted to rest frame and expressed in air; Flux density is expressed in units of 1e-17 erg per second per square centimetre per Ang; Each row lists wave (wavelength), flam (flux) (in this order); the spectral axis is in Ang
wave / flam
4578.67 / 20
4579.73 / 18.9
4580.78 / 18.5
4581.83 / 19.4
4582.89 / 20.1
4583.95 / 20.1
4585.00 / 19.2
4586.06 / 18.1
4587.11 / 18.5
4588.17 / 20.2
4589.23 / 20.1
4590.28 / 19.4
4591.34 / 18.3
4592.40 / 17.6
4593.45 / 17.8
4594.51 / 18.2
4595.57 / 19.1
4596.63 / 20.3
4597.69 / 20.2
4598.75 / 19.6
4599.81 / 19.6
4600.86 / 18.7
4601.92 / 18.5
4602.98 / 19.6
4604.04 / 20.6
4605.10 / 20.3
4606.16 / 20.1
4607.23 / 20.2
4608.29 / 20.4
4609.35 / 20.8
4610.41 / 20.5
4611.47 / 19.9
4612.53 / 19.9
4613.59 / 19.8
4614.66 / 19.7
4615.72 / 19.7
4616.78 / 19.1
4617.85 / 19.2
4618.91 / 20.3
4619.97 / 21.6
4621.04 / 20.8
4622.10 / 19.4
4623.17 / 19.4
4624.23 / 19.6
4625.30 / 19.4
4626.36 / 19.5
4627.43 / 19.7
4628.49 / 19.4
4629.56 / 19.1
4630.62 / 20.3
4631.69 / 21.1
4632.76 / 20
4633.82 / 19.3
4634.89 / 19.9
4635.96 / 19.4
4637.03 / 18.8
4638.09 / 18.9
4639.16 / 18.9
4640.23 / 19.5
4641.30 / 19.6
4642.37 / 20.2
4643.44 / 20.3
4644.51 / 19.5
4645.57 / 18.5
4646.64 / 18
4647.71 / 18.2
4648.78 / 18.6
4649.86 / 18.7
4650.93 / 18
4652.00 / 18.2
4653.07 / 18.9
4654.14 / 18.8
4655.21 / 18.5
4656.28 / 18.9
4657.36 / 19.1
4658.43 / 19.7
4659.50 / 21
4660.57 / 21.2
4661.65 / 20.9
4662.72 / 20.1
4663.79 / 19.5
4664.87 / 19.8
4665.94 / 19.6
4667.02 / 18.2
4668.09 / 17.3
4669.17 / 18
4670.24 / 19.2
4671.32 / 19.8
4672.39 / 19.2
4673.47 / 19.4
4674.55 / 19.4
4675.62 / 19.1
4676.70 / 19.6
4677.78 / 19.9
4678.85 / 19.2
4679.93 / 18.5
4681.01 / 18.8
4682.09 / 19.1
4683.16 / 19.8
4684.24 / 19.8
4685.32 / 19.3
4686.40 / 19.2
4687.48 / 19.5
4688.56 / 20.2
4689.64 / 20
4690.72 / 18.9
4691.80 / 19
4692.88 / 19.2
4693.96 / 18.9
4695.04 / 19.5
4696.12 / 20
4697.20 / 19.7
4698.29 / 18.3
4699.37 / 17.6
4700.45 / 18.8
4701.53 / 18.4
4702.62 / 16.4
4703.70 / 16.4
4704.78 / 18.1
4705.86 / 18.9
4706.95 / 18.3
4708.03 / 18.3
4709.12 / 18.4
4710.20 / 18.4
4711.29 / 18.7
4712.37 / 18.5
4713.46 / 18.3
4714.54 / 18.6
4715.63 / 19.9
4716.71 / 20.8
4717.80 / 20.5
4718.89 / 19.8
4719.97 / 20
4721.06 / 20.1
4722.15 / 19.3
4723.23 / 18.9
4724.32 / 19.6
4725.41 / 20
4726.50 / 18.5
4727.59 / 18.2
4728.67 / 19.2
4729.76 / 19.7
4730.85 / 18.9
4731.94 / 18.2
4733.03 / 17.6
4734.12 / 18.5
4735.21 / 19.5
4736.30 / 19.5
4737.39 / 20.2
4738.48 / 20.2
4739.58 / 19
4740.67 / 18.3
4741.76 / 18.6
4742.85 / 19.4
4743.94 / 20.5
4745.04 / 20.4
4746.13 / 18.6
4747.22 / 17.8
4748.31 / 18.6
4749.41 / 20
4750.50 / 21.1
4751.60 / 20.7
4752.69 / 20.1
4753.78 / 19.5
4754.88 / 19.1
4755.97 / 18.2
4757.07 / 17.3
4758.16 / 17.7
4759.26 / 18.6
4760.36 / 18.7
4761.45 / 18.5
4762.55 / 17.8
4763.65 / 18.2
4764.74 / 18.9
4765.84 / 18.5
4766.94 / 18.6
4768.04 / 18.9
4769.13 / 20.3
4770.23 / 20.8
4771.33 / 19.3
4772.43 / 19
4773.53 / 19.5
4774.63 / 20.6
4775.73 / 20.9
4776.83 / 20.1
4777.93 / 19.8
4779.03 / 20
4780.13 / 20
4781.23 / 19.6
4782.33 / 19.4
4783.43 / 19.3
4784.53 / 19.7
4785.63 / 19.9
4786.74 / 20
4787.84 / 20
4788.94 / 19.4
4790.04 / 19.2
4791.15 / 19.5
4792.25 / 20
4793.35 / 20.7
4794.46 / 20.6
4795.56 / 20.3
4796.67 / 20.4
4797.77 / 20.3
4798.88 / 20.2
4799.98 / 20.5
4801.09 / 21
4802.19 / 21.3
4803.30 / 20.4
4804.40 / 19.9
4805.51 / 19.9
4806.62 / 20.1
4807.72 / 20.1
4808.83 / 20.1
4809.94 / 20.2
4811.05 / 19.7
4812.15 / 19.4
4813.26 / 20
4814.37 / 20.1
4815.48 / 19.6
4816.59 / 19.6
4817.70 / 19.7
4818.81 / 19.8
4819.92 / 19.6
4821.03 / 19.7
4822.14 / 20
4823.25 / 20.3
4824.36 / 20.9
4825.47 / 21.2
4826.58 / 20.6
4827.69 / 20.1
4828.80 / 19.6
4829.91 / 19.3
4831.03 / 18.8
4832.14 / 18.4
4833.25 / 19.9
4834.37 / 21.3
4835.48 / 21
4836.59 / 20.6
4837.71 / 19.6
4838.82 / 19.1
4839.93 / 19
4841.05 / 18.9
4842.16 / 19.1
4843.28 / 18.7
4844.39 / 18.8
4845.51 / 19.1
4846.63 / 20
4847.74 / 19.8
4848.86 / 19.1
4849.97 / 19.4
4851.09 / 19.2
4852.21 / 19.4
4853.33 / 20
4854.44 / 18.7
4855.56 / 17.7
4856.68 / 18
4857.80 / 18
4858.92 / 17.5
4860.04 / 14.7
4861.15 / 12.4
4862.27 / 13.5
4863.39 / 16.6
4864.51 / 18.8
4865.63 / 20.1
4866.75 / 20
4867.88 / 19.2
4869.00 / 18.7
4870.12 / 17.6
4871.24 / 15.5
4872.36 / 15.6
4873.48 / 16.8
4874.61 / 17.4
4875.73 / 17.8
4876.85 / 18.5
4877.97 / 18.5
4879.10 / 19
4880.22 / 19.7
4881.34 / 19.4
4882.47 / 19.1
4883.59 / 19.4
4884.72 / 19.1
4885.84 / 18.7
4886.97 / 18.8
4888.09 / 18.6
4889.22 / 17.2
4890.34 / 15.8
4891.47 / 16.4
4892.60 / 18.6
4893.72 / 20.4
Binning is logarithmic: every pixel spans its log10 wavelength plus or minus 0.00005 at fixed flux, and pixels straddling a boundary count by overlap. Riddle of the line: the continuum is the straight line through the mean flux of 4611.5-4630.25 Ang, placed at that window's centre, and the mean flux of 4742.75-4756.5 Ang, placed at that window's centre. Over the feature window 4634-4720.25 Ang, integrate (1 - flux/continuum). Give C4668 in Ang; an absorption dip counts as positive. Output 2.5 Ang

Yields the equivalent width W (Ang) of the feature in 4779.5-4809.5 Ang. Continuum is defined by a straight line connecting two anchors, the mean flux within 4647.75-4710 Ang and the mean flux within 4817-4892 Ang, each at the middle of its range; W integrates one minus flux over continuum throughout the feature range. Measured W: -2.0 Ang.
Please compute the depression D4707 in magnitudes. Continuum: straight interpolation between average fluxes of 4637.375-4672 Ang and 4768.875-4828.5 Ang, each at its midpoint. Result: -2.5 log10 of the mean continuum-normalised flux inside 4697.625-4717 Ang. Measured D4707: 0.065 mag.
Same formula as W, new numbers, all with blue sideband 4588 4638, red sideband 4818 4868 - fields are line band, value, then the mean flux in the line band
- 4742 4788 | -0.3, 19.4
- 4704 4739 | 0.5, 19.1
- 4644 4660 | 0.6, 18.8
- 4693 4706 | 0.7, 18.4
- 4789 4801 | -0.6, 20.2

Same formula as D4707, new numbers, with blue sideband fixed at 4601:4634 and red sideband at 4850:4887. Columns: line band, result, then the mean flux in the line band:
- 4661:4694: 0.01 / 19.3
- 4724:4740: 0.00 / 19.1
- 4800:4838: -0.10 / 20.1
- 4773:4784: -0.07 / 19.9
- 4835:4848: -0.07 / 19.5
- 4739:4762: -0.01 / 19.1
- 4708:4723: -0.01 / 19.3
